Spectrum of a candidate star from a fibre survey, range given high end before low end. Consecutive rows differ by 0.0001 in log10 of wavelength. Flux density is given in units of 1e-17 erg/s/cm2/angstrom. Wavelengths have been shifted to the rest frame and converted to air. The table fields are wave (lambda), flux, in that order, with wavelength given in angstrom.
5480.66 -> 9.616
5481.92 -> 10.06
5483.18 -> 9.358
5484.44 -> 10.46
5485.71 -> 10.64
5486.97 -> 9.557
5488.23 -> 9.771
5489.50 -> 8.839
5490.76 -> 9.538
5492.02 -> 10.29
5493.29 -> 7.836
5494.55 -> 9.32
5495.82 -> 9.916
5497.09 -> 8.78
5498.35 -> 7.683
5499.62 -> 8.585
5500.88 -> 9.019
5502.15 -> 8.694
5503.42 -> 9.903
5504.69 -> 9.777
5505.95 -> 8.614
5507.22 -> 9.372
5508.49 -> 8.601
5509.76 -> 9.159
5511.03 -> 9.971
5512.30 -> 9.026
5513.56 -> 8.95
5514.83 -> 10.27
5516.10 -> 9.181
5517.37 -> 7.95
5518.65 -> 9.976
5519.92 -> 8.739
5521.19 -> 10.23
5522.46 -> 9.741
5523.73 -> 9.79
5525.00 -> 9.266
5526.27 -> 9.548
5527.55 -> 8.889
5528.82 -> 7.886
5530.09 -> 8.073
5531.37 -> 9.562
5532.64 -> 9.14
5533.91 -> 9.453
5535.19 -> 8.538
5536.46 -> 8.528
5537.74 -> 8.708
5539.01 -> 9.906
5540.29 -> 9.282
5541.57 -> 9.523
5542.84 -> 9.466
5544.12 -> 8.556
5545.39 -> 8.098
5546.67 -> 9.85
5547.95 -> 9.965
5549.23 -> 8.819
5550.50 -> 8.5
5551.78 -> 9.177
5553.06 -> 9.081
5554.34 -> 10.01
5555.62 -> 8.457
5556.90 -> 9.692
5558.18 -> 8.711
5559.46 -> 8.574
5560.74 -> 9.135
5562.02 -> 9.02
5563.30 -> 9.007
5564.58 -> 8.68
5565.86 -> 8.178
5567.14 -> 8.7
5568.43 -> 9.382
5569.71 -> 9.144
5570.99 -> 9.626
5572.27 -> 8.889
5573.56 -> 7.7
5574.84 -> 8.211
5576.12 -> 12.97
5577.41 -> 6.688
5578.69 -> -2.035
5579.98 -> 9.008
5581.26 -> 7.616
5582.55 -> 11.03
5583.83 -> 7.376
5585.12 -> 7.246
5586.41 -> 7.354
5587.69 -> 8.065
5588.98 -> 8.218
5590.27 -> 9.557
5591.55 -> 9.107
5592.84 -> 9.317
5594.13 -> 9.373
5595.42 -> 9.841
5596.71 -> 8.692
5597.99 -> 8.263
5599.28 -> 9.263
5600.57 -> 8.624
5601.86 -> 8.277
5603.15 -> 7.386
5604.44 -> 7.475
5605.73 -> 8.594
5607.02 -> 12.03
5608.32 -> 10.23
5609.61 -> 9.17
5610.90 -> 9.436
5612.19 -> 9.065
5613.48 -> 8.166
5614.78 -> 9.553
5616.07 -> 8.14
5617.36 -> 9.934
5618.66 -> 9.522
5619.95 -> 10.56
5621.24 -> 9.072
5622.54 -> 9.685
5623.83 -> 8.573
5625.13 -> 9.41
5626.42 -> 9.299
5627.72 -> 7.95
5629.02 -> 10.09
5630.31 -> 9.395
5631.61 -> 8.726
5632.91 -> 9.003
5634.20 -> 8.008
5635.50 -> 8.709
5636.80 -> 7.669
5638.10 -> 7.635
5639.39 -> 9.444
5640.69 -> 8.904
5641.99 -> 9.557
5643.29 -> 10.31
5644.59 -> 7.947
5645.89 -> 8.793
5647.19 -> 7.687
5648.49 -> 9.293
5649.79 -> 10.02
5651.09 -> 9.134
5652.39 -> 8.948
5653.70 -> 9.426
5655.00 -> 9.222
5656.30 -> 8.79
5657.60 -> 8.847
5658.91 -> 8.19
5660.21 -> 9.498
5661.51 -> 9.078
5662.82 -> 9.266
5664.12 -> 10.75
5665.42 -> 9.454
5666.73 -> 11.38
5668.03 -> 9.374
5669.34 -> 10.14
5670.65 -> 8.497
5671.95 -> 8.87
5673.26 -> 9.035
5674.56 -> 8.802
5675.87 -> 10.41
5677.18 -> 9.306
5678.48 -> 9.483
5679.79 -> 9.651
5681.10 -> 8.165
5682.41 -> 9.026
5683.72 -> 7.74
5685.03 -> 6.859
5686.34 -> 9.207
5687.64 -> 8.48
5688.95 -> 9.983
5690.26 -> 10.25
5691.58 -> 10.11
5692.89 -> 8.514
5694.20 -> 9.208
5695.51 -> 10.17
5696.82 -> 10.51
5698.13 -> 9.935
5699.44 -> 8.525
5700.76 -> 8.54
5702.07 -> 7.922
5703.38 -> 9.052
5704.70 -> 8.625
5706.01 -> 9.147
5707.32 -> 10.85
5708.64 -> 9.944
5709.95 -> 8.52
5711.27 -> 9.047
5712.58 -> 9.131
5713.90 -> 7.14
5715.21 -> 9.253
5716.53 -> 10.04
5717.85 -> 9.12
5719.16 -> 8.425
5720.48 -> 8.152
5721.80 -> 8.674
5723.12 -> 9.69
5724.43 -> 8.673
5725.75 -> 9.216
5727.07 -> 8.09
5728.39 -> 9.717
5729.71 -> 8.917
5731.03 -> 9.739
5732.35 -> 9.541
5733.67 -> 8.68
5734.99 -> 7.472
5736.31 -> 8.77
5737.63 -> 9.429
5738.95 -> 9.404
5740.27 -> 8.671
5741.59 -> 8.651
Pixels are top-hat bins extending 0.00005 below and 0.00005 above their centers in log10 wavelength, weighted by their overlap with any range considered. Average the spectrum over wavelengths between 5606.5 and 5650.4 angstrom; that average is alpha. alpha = 9.14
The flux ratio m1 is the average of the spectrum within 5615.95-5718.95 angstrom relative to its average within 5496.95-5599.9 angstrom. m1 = 1.03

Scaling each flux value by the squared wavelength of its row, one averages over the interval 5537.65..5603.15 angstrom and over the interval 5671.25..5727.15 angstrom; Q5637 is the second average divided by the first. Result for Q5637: 1.09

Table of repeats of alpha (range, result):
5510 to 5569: 9.11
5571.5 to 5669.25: 8.87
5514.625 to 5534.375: 9.21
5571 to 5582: 7.54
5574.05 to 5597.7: 8.2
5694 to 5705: 9.18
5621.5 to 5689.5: 9.06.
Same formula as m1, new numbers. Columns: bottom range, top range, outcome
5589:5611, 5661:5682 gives 1.05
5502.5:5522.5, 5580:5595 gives 0.92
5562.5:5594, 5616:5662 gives 1.09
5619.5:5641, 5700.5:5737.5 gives 1.00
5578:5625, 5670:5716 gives 1.05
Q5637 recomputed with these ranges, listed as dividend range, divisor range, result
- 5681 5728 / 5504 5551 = 1.05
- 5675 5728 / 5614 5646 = 1.03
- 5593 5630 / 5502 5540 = 1.03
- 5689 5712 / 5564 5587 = 1.21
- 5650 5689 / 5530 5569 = 1.06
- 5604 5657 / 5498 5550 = 1.03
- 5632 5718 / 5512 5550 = 1.05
